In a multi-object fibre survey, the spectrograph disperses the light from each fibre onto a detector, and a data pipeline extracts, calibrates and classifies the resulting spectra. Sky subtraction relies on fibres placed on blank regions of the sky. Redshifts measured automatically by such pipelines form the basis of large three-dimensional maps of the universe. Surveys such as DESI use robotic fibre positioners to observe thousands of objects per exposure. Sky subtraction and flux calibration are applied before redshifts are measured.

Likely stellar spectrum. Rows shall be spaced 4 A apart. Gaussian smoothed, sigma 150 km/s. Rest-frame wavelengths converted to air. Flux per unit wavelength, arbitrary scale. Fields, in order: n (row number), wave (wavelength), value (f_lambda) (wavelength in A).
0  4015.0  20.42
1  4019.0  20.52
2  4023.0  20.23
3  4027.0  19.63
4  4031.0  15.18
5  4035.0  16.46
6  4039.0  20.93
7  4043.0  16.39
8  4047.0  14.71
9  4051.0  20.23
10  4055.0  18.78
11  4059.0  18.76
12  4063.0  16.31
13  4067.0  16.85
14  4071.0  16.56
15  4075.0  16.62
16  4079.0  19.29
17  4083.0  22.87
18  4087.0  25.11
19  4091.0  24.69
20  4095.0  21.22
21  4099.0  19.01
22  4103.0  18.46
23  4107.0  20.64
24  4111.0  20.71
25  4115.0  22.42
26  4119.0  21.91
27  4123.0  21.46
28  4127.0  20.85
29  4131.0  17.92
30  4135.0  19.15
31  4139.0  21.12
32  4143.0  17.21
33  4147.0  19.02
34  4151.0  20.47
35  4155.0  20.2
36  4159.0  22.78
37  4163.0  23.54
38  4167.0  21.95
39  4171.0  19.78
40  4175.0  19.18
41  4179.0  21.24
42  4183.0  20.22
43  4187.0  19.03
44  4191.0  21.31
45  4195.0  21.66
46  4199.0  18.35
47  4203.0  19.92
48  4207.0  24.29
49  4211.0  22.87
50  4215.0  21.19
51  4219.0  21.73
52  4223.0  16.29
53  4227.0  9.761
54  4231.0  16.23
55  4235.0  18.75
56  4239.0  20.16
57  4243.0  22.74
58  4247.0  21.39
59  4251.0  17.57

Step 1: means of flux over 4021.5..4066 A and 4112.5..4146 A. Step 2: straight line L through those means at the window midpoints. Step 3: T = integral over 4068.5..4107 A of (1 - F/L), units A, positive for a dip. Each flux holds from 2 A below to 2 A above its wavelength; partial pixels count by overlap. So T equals -2.6 A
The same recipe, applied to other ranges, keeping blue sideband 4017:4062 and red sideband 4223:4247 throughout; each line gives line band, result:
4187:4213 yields -4.9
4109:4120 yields -2.2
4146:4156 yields -1.1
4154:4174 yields -4.1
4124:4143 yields -1.6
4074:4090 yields -2.9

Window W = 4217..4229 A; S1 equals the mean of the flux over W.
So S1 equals 15.9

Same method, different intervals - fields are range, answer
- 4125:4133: 19.4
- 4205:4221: 22.5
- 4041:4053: 17.1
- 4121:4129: 21.2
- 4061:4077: 16.6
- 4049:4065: 18.5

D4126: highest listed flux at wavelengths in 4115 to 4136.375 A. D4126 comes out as 22.42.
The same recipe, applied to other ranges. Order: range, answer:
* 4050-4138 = 25.11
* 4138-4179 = 23.54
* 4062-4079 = 19.29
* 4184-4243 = 24.29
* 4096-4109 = 20.64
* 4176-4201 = 21.66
